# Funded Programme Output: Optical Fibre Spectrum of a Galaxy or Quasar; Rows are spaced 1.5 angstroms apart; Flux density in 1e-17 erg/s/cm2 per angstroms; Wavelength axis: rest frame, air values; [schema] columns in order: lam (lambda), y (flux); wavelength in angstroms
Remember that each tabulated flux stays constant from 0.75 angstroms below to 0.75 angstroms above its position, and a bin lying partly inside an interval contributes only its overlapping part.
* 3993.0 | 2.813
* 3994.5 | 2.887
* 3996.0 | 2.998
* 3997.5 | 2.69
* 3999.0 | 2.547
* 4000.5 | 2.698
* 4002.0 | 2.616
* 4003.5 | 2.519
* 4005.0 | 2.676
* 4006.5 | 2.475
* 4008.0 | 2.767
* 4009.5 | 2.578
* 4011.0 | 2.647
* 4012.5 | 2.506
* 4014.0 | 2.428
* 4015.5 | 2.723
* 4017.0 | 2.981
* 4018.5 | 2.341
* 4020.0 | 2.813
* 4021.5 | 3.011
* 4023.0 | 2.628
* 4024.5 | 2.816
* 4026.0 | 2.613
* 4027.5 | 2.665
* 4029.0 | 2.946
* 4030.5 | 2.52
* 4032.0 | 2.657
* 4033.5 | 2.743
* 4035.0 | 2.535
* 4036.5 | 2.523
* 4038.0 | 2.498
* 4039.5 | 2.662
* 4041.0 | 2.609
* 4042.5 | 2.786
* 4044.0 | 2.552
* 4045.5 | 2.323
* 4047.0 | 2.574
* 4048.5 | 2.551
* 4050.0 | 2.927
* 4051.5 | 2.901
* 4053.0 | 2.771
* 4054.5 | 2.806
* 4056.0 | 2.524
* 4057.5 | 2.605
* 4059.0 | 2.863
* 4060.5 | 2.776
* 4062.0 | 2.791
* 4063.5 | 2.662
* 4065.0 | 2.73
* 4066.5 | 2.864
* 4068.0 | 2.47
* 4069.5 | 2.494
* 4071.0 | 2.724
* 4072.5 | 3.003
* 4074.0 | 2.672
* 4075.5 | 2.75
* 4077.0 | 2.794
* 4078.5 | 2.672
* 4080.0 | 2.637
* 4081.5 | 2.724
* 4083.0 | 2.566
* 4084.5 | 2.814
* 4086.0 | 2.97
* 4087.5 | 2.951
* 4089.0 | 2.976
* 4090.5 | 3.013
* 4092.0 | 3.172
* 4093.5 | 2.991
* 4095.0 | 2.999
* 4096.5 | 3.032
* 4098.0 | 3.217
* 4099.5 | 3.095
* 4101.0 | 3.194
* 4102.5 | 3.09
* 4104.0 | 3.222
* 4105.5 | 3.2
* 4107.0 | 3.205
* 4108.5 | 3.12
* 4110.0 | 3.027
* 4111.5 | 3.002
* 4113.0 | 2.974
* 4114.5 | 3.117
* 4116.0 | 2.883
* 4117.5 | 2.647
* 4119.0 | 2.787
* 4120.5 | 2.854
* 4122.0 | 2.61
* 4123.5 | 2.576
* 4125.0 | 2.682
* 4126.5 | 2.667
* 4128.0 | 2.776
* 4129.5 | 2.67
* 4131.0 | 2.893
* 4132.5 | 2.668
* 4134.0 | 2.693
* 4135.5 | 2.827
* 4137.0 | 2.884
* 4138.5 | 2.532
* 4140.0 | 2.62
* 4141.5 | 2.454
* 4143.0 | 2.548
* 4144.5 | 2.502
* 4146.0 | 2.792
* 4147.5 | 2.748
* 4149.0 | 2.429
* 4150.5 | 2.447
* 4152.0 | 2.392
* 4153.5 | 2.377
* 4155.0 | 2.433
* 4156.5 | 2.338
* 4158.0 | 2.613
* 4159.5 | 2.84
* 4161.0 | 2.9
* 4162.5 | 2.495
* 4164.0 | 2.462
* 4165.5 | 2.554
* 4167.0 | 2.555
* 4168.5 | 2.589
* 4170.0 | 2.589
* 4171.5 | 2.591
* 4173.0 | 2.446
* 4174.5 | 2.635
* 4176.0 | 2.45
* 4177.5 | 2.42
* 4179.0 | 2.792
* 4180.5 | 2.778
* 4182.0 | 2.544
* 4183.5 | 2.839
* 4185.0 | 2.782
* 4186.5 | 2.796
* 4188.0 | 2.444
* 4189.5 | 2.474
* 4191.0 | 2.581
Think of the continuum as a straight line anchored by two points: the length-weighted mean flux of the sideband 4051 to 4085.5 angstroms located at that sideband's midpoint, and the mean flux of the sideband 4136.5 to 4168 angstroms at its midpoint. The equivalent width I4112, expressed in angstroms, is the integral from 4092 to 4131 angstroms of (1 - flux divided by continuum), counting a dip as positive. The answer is -4.5 angstroms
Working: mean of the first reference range 2.72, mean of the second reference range 2.57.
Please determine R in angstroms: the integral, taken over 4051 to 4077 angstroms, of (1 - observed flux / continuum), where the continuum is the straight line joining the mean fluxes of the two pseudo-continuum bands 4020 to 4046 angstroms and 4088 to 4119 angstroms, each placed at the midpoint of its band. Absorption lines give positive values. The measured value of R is 0.9 angstroms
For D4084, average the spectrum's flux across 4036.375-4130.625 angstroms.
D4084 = 2.82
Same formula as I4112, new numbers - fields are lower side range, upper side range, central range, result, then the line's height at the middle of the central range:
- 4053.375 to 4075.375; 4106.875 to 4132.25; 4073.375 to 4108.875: -2.4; 2.78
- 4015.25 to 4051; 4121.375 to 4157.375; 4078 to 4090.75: -0.8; 2.64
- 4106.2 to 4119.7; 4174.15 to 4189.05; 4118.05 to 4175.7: 4.0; 2.81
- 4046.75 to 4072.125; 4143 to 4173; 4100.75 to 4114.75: -2.5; 2.64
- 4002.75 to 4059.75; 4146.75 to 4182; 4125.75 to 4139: -0.8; 2.58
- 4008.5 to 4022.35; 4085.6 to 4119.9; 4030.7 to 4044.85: 0.8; 2.77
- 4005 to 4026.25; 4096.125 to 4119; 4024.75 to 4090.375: 3.2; 2.85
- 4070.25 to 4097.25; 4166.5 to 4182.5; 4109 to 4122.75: -0.6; 2.76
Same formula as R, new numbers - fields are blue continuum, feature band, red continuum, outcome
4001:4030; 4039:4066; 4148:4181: -0.5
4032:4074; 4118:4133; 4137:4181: -0.7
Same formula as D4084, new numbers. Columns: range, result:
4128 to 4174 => 2.6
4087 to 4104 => 3.07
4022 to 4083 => 2.68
